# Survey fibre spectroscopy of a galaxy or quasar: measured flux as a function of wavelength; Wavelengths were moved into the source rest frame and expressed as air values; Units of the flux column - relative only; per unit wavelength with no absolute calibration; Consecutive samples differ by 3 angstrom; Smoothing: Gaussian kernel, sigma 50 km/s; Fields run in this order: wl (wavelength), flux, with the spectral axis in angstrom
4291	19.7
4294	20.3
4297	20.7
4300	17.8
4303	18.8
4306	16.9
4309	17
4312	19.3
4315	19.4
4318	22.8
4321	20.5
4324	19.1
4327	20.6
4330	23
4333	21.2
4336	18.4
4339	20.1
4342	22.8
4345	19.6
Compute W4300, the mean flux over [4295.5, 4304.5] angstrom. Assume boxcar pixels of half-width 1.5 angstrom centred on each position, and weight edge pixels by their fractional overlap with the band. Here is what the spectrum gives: 19.1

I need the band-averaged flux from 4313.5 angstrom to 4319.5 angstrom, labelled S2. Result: 21.1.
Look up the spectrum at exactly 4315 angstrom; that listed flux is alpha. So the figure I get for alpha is 19.4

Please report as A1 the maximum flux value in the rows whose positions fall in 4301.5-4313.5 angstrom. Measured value 19.3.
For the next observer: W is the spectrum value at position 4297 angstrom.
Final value 20.7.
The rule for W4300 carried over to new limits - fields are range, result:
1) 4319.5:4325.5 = 19.8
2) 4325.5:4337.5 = 20.8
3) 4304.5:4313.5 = 17.7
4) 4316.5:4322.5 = 21.7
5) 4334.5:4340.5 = 19.2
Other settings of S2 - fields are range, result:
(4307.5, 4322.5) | 19.8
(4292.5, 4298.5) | 20.5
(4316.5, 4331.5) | 21.2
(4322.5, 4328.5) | 19.9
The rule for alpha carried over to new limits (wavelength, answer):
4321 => 20.5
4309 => 17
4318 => 22.8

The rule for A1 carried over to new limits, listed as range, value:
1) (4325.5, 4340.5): 23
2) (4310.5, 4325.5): 22.8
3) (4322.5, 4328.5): 20.6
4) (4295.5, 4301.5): 20.7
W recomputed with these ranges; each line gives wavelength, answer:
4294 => 20.3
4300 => 17.8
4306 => 16.9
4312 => 19.3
